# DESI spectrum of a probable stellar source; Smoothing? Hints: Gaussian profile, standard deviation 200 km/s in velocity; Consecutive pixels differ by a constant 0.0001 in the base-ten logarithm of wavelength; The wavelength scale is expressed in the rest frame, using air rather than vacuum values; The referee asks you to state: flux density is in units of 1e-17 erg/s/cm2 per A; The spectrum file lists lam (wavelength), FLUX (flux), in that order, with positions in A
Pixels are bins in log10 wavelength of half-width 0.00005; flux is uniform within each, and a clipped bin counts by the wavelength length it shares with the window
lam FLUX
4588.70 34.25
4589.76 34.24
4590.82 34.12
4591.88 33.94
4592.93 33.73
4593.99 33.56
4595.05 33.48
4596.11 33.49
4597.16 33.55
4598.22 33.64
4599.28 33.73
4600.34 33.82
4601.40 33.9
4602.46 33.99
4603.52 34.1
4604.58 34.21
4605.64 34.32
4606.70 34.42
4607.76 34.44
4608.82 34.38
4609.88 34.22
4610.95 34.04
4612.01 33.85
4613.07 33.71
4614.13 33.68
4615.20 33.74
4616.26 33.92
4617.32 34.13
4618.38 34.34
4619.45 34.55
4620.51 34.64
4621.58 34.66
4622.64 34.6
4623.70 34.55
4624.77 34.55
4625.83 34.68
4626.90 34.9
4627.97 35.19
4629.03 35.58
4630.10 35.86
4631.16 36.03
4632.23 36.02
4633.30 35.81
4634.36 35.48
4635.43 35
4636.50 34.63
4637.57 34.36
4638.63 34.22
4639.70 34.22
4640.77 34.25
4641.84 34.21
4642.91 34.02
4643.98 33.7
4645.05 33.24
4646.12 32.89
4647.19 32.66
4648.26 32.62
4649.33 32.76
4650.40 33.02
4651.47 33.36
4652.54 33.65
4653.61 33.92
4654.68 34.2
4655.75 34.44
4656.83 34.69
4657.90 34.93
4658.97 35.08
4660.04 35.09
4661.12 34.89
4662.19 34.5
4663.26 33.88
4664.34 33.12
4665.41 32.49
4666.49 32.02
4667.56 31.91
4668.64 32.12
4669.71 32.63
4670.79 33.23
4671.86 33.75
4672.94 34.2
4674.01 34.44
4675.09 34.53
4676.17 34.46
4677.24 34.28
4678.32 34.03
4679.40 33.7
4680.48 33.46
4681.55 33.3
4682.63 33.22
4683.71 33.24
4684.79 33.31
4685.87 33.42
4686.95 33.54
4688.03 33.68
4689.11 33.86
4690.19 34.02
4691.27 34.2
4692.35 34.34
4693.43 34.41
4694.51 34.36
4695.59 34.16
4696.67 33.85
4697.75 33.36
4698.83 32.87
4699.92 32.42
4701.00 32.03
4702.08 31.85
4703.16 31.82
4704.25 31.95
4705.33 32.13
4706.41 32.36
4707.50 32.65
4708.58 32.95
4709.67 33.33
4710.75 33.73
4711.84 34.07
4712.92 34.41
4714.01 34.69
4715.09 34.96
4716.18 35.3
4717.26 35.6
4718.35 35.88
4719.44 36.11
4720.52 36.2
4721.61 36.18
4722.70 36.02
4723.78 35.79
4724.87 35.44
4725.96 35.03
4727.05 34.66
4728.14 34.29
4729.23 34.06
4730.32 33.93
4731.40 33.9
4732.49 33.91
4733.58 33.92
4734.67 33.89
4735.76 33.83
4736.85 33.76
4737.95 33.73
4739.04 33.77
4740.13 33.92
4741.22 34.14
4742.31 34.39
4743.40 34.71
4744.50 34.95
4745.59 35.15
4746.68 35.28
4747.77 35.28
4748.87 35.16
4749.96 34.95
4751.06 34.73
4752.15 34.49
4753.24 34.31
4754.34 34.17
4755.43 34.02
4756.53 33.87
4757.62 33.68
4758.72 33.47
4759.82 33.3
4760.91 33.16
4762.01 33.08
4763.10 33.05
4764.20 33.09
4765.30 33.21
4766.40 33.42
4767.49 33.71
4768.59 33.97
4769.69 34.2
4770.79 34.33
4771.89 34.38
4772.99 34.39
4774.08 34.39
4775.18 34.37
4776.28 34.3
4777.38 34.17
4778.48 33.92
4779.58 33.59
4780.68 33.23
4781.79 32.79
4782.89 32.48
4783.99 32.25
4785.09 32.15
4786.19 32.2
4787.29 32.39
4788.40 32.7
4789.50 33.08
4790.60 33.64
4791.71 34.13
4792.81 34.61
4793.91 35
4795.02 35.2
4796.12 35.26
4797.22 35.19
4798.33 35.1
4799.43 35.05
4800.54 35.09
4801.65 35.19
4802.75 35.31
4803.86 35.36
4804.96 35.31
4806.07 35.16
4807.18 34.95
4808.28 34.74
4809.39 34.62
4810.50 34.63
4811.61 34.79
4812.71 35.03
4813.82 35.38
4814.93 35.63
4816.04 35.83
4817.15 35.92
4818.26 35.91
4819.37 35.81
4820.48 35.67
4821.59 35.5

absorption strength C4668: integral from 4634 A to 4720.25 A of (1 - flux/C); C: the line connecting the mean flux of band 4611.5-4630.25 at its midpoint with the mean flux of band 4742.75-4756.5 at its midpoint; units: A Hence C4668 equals 2.1 A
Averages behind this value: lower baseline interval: 34.5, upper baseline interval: 34.7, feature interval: 33.7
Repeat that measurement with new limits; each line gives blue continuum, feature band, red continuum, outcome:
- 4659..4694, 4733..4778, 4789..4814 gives 0.4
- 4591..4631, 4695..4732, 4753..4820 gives 0.2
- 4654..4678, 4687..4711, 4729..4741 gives 0.5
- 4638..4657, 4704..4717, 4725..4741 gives 0.1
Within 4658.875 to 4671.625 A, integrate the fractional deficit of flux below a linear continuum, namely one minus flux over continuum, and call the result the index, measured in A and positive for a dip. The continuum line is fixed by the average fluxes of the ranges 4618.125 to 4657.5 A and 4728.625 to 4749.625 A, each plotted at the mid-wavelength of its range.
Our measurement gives 0.4 A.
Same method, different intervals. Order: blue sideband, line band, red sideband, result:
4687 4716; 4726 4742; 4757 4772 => -0.3 A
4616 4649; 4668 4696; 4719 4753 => 0.7 A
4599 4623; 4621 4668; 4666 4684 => -0.6 A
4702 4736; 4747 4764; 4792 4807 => 0.3 A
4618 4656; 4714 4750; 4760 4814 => -0.6 A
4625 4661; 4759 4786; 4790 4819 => 1.1 A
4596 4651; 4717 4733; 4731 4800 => -0.5 A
